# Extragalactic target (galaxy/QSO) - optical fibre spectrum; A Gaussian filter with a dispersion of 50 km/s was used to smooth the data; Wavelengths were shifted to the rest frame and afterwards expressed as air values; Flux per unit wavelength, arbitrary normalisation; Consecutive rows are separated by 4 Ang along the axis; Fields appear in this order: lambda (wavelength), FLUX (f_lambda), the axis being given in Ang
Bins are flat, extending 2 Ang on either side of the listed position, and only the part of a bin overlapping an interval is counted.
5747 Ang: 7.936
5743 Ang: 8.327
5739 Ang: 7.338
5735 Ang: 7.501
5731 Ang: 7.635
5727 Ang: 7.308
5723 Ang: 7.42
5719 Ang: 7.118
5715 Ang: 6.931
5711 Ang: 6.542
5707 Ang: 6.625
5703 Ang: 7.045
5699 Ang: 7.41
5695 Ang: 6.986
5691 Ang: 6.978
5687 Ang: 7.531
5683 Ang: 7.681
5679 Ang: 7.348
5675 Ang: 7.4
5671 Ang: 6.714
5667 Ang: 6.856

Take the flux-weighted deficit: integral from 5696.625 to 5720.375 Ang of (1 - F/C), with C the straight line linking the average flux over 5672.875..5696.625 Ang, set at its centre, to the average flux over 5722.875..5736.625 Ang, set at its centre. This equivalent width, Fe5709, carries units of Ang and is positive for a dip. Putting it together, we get 1.5 Ang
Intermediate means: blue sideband 7.32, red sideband 7.47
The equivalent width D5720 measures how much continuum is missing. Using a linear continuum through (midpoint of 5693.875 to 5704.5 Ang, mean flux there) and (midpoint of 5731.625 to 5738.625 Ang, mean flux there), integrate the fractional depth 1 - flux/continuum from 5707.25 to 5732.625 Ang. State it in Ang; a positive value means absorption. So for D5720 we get 0.8 Ang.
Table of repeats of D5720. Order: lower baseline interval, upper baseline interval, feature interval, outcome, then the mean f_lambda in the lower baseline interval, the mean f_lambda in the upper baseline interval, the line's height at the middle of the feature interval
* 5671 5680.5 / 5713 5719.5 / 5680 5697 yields -0.3 Ang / 7.24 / 7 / 7.16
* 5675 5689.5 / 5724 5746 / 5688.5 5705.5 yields 1.0 Ang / 7.48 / 7.63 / 7.52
